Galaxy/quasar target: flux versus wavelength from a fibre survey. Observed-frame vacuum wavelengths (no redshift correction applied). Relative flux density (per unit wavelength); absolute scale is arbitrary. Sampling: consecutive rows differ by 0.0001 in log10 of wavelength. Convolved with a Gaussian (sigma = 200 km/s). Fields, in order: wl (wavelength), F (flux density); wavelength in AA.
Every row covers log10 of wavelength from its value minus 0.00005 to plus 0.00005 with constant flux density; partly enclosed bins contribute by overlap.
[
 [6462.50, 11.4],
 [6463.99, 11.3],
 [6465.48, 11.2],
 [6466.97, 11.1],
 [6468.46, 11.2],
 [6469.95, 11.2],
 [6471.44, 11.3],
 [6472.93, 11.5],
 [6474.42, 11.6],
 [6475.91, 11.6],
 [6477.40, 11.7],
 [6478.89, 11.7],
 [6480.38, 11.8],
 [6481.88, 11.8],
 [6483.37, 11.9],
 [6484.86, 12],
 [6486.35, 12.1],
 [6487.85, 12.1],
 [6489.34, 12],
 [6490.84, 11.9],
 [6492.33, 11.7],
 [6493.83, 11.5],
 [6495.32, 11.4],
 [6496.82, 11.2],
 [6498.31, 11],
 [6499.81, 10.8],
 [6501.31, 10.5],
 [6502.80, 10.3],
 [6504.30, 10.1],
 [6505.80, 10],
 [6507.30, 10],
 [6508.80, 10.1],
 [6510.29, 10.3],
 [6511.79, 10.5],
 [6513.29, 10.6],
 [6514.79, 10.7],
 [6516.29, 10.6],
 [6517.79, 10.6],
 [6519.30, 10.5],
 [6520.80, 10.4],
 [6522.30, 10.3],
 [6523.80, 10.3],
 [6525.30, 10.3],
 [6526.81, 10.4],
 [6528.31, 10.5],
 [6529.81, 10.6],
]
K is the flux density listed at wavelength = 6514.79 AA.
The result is 10.7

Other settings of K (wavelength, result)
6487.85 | 12.1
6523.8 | 10.3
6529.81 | 10.6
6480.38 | 11.8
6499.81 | 10.8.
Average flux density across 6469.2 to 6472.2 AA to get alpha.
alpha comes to 11.3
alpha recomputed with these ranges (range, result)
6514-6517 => 10.7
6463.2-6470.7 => 11.2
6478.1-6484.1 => 11.8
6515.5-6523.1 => 10.5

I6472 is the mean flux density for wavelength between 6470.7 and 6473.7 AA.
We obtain 11.4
